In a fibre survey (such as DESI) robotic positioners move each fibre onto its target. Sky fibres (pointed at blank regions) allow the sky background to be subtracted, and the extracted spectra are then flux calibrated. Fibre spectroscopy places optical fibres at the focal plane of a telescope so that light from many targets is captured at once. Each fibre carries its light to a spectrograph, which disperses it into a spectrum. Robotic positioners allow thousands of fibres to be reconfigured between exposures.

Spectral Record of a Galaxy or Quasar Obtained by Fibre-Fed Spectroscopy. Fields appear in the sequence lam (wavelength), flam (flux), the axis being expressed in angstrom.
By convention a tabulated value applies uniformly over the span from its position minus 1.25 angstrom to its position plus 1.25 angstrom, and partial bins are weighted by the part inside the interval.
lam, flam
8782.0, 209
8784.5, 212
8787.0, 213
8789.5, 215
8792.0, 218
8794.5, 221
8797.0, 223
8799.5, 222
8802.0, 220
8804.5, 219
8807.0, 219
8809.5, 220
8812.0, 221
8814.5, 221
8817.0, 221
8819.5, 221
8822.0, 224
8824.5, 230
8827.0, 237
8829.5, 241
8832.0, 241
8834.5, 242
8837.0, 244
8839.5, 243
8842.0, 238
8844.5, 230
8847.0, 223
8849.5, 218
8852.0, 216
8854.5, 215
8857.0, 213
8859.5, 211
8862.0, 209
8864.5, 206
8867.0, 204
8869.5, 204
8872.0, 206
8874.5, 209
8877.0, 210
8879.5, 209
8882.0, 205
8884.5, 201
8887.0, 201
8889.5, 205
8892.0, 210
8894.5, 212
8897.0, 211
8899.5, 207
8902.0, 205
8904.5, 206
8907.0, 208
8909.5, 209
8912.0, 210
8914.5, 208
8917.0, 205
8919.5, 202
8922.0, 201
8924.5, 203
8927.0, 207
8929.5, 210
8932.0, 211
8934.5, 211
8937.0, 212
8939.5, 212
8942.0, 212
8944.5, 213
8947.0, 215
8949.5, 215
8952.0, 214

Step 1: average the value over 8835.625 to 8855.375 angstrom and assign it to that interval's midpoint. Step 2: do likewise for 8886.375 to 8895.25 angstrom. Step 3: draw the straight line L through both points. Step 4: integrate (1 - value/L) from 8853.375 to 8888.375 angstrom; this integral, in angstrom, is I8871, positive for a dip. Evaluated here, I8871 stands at 1.5 angstrom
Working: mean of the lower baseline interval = 229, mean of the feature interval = 207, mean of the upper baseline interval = 207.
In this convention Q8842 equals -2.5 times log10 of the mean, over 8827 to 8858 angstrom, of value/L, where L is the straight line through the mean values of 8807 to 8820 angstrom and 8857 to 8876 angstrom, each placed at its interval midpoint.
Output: -0.08 mag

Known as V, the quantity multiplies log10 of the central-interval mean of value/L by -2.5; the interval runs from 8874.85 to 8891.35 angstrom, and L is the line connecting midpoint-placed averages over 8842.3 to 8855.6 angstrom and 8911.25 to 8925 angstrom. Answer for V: 0.04 mag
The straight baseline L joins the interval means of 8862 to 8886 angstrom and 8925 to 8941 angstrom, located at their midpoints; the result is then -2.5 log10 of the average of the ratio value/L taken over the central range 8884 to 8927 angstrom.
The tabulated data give 0.01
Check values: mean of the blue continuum 206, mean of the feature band 206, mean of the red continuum 210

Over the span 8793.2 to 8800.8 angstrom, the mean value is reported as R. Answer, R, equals 222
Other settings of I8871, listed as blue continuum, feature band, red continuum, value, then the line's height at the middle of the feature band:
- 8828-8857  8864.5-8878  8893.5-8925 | 0.87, 221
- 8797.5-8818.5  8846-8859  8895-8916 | -0.10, 215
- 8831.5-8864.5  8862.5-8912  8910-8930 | 1.77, 215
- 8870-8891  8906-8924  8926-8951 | 0.29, 209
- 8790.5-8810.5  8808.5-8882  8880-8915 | -2.46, 214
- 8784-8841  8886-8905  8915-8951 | 0.63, 214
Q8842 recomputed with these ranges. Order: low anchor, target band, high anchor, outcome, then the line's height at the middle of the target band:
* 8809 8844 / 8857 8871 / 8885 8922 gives 0.063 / 220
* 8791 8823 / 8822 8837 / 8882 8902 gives -0.098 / 217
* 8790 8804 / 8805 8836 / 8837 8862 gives -0.031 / 222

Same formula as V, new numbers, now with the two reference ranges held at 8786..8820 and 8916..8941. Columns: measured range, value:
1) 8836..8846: -0.11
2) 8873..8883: 0.02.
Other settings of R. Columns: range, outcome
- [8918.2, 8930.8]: 205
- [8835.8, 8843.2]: 242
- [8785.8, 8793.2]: 215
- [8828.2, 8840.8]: 242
